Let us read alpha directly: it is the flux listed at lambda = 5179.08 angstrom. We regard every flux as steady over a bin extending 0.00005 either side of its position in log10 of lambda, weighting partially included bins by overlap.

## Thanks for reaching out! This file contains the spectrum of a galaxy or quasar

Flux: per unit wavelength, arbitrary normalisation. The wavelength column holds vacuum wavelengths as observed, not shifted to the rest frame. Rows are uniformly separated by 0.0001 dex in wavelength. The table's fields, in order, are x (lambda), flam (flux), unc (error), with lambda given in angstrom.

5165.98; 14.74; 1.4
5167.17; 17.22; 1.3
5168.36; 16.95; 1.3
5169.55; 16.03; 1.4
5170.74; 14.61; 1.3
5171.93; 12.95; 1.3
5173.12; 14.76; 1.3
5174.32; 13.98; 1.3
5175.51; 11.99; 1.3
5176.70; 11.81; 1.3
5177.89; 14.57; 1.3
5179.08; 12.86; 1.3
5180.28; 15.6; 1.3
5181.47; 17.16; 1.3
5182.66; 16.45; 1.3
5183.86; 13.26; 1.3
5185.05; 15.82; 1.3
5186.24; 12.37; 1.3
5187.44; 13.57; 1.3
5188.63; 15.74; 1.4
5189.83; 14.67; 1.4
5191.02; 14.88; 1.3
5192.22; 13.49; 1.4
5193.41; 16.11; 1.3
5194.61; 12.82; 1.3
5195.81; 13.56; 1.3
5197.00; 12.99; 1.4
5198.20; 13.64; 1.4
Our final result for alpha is 12.86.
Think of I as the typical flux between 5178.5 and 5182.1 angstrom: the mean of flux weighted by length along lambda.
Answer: 15.2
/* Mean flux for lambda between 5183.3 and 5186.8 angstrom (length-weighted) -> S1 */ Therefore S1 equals 13.9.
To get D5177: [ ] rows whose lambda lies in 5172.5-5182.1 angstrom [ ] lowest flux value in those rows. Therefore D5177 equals 11.81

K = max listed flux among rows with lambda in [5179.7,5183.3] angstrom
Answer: 17.16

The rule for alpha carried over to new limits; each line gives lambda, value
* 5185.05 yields 15.82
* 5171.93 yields 12.95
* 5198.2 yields 13.64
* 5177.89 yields 14.57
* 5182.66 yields 16.45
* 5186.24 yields 12.37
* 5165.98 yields 14.74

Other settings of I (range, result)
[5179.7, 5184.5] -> 15.6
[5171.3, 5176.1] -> 13.4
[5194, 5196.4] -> 13.2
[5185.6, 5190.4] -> 14.1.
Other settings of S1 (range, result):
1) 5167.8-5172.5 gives 15.1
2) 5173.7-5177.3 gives 12.6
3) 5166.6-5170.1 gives 16.7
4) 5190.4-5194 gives 14.8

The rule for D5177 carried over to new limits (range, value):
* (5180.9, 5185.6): 13.26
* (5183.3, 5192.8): 12.37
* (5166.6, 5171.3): 14.61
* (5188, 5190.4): 14.67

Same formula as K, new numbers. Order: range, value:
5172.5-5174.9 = 14.76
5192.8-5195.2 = 16.11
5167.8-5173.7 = 16.95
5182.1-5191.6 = 16.45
